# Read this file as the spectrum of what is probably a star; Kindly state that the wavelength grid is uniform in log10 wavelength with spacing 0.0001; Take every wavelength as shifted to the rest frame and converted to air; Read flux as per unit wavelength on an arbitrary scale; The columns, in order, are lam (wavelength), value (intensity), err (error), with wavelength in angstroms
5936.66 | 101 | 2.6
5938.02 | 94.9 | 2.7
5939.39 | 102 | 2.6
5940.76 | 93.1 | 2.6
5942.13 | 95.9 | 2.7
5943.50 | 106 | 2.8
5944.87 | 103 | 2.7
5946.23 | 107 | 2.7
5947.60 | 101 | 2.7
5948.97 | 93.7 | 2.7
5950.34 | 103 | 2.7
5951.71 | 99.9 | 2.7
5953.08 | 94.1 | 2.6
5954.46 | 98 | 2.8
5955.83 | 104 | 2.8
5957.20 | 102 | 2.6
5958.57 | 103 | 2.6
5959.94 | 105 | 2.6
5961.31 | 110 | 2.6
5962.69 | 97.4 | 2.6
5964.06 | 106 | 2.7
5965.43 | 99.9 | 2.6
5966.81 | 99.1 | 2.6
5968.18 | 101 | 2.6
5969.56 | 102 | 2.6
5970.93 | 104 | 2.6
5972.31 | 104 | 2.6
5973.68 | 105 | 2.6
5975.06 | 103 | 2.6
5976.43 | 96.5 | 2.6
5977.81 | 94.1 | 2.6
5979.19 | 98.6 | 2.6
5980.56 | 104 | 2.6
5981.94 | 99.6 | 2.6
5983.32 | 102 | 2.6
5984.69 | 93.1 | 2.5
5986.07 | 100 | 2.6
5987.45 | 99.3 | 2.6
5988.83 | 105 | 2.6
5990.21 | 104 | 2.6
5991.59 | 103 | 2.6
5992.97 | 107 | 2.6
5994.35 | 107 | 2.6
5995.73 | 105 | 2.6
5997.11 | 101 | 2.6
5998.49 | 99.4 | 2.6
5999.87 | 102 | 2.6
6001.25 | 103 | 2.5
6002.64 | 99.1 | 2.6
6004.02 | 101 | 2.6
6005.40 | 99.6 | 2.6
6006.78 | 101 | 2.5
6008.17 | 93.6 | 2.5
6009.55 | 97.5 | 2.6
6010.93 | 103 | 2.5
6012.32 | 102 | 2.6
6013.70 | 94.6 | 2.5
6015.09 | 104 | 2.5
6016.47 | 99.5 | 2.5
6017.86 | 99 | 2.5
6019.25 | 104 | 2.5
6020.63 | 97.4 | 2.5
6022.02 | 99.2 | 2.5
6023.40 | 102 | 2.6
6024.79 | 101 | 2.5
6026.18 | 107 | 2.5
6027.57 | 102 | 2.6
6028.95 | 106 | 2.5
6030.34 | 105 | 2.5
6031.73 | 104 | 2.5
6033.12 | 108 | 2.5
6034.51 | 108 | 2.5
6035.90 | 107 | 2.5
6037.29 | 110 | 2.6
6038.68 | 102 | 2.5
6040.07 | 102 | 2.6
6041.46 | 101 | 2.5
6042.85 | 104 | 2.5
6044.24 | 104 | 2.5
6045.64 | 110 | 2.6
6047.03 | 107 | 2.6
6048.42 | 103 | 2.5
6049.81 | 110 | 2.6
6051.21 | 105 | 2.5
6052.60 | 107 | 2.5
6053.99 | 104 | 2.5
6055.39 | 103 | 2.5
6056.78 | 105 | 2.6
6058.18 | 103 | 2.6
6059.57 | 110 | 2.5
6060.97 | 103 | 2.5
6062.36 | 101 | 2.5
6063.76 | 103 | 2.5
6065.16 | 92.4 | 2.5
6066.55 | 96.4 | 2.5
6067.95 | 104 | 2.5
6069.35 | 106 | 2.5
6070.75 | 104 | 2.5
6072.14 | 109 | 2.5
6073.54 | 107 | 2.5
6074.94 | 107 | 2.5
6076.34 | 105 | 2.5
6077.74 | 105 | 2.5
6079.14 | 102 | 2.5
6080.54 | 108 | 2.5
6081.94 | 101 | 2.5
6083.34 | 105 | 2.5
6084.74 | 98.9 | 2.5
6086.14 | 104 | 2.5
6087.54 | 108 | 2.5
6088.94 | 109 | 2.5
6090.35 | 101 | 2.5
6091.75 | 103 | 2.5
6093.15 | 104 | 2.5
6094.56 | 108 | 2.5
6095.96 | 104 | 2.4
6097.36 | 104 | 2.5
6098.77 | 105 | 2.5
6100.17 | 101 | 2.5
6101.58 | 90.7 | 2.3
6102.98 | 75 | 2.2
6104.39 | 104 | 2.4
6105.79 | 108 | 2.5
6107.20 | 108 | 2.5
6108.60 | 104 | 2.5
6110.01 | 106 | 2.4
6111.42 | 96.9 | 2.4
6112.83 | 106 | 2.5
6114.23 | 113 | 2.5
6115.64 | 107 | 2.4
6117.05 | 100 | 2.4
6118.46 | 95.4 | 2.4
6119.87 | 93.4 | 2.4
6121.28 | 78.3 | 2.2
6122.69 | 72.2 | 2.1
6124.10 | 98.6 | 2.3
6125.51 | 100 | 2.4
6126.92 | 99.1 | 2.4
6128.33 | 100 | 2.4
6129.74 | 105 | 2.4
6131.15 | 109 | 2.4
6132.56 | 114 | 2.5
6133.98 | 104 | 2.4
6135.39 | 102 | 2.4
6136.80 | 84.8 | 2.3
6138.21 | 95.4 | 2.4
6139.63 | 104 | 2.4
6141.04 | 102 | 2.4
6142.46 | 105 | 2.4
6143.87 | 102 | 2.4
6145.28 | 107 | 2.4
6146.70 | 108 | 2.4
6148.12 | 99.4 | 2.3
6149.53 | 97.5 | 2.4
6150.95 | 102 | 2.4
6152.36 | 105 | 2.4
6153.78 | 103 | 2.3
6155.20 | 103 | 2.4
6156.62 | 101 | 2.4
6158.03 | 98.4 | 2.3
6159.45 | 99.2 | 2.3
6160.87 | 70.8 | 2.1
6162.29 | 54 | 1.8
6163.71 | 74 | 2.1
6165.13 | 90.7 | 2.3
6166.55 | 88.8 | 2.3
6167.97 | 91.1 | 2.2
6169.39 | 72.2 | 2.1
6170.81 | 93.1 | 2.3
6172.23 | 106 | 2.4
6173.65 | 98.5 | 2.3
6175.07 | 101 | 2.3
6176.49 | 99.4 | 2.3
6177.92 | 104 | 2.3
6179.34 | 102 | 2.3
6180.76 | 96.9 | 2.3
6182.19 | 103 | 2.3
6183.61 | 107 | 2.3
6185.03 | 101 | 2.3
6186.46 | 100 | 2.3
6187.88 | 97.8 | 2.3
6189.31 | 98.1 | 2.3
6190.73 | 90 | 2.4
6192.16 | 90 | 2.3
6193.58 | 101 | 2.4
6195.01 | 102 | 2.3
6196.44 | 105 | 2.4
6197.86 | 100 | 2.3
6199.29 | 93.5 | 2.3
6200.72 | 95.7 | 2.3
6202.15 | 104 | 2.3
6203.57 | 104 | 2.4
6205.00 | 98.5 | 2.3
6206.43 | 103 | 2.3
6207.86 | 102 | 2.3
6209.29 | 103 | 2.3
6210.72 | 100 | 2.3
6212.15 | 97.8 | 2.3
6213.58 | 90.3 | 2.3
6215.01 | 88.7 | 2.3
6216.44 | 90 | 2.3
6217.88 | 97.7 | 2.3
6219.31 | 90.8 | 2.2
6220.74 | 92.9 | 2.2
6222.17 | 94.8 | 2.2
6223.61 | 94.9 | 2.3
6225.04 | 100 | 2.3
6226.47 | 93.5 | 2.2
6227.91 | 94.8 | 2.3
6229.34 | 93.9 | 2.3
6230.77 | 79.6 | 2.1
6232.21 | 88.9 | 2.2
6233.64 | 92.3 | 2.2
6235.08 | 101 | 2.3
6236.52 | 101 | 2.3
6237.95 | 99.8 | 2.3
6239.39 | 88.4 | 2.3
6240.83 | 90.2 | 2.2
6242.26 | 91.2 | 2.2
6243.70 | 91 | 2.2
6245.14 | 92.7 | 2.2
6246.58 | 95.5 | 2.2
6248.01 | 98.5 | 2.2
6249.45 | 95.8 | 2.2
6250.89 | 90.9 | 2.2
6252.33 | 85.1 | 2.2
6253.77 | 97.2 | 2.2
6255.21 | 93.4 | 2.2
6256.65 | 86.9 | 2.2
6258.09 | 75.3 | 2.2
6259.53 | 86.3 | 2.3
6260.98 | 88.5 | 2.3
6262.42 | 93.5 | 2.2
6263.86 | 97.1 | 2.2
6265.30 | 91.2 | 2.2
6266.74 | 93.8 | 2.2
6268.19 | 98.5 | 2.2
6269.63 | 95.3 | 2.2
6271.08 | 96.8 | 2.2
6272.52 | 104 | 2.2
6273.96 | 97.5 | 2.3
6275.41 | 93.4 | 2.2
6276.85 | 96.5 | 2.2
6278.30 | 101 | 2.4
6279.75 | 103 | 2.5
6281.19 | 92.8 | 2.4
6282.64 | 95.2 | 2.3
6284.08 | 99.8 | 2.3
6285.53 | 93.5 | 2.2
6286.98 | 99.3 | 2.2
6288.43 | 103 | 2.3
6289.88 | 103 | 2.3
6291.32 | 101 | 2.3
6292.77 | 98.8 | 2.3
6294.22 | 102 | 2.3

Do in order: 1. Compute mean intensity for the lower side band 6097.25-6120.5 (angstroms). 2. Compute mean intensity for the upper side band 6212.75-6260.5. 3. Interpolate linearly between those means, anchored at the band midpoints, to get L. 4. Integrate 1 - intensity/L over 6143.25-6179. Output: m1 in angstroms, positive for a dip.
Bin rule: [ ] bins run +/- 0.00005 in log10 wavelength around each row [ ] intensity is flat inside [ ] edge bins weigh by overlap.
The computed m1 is 0.9 angstroms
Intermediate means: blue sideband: 101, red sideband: 92.2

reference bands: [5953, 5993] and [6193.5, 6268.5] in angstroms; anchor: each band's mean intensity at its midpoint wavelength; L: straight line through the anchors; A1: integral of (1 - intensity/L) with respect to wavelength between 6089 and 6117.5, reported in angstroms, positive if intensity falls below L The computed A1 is -1.3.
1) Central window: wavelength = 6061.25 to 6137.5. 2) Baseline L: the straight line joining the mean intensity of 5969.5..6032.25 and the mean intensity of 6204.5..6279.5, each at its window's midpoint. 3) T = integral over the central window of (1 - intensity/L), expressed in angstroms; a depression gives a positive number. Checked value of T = -2.4 angstroms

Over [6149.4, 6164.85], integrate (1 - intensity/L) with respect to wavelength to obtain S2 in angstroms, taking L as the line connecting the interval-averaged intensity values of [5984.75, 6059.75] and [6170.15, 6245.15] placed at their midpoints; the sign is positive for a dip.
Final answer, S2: 1.1 angstroms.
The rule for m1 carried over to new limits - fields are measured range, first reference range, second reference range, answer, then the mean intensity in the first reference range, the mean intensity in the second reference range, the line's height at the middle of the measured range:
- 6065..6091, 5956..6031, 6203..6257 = -1.3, 102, 94.5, 99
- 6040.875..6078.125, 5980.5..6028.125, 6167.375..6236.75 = -1.7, 101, 96.8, 99.9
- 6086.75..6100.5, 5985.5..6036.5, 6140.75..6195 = -0.8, 102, 96.4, 99.1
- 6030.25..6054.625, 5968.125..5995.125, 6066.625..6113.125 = -0.7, 102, 103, 103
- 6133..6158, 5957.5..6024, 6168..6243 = -0.9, 101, 96.6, 97.9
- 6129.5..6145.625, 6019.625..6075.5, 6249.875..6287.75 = -0.4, 104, 94.1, 100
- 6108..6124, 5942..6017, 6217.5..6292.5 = 0.1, 101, 94.5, 97.9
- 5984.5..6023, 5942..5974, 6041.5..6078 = 0.8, 102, 104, 103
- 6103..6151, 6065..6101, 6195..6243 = 0.4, 104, 95.9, 101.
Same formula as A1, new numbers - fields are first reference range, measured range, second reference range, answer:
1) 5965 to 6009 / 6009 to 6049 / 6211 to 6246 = -1.4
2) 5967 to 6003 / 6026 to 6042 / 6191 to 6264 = -0.8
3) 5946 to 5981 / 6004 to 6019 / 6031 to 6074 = 0.5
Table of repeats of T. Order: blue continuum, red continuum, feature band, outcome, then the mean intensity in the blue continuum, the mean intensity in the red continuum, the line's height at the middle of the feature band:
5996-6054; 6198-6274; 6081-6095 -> -0.5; 103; 94.4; 100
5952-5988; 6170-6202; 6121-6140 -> 0.3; 101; 99.3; 99.7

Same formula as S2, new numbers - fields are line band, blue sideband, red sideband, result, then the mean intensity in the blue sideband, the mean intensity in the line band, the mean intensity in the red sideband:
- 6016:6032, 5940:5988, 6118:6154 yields -0.3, 101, 102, 99.5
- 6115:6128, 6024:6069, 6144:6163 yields 0.6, 104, 93.9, 96.2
